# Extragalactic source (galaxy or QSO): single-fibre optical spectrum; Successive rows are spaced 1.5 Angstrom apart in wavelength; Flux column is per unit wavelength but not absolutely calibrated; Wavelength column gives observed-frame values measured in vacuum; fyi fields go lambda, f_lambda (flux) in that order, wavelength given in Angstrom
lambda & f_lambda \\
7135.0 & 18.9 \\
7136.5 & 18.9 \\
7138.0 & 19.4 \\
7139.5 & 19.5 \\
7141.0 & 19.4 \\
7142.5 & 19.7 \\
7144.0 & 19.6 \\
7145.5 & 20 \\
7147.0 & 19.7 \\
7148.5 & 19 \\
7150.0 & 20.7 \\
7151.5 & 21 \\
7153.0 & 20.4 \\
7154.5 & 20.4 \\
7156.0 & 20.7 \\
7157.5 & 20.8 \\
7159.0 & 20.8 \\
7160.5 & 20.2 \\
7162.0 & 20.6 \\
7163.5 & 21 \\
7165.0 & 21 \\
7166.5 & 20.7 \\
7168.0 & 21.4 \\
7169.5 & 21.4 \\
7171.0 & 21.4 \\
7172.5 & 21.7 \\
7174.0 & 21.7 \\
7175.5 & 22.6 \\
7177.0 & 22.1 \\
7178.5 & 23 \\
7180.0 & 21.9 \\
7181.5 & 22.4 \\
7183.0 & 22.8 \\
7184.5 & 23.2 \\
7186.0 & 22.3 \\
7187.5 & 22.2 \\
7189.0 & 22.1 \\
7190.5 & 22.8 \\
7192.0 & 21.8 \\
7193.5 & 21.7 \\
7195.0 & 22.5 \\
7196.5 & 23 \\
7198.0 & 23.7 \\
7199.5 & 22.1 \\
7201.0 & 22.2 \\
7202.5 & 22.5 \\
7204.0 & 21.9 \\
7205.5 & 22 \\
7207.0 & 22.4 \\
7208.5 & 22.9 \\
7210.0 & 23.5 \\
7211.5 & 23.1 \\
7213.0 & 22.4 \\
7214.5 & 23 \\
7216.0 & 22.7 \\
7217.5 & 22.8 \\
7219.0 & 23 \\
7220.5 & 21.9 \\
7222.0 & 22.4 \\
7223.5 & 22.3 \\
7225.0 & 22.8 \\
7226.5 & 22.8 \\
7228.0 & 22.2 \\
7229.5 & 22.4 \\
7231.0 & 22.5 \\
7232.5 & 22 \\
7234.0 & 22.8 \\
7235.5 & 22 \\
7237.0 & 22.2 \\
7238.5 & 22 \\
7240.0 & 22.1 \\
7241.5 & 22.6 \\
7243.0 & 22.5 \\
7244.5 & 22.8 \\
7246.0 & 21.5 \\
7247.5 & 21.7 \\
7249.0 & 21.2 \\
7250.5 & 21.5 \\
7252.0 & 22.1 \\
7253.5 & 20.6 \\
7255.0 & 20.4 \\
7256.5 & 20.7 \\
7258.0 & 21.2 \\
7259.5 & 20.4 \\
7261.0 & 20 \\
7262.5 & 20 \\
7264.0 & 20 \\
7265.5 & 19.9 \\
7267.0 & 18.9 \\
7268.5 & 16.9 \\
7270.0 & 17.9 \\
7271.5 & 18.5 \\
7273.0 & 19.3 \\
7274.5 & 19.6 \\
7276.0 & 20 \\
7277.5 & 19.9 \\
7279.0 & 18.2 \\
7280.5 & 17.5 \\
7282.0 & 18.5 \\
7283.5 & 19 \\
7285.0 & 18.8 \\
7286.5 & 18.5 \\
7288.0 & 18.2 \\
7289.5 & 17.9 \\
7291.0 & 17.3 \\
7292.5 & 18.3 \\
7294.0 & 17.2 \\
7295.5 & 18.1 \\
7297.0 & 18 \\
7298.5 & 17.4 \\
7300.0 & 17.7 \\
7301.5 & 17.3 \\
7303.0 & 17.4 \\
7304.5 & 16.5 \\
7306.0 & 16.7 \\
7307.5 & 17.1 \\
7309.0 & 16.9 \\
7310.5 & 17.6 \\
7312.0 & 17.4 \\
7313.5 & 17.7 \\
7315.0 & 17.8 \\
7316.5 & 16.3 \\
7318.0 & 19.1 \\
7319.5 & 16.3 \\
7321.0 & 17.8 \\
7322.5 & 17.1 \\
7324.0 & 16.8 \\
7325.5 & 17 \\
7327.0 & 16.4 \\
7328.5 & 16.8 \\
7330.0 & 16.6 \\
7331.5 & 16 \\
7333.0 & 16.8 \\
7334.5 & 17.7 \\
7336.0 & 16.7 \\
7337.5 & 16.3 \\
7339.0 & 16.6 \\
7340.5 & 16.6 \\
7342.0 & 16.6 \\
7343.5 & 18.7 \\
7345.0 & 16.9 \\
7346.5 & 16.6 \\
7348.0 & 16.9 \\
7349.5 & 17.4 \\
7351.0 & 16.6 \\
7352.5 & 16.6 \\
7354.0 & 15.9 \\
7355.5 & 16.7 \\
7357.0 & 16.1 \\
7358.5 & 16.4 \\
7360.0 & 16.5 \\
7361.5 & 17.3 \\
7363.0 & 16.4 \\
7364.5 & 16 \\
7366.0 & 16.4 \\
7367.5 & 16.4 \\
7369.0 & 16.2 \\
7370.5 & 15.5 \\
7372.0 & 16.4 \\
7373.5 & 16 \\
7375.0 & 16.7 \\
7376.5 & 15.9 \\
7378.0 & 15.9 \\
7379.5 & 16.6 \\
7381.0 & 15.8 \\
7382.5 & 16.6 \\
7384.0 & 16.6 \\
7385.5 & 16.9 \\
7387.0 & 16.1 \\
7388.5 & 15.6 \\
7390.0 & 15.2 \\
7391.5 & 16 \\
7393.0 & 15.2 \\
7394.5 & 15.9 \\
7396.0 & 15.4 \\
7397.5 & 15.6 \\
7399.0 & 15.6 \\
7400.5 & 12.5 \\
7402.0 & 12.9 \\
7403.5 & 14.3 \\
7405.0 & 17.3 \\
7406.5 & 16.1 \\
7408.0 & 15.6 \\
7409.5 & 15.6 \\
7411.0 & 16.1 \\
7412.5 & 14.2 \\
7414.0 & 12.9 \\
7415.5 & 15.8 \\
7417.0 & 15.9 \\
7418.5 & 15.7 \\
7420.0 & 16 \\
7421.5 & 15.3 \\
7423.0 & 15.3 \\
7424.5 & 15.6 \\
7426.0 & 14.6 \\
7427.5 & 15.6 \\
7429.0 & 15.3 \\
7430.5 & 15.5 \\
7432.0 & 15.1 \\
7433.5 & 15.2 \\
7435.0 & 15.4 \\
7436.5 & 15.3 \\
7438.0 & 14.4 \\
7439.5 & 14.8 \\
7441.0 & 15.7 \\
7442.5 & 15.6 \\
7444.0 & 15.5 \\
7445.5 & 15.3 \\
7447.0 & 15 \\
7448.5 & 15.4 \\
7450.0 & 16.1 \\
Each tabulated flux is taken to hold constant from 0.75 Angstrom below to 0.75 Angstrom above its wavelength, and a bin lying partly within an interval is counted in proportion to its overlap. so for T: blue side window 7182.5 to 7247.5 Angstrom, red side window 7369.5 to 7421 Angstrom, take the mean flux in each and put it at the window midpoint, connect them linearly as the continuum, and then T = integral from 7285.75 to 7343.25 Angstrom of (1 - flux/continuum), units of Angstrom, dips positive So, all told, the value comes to 4.4 Angstrom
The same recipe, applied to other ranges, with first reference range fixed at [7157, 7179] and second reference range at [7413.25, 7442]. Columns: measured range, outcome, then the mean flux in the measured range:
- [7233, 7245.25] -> -1.7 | 22.4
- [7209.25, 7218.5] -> -1.2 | 22.9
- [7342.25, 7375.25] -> 0.6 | 16.6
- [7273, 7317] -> 1.1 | 17.9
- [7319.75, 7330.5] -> 0.5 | 16.9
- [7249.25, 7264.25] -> -1.1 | 20.7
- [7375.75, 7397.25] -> 0.3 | 16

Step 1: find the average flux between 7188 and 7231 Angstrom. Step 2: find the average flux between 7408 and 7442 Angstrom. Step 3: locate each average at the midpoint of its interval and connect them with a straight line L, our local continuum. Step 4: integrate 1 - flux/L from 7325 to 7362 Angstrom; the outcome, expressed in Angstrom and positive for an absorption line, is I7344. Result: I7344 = 2.6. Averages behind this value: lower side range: 22.5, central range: 16.7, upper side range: 15.3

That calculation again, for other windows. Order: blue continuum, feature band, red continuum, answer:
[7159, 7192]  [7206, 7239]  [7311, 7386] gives -3.4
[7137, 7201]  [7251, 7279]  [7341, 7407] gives -1.3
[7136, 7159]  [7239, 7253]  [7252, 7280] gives -1.6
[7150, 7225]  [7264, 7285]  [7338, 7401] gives 0.5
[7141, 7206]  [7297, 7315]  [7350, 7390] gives 0.7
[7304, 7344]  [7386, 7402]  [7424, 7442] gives 0.6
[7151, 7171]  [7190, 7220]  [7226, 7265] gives -1.9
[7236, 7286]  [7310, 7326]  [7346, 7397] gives 0.7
